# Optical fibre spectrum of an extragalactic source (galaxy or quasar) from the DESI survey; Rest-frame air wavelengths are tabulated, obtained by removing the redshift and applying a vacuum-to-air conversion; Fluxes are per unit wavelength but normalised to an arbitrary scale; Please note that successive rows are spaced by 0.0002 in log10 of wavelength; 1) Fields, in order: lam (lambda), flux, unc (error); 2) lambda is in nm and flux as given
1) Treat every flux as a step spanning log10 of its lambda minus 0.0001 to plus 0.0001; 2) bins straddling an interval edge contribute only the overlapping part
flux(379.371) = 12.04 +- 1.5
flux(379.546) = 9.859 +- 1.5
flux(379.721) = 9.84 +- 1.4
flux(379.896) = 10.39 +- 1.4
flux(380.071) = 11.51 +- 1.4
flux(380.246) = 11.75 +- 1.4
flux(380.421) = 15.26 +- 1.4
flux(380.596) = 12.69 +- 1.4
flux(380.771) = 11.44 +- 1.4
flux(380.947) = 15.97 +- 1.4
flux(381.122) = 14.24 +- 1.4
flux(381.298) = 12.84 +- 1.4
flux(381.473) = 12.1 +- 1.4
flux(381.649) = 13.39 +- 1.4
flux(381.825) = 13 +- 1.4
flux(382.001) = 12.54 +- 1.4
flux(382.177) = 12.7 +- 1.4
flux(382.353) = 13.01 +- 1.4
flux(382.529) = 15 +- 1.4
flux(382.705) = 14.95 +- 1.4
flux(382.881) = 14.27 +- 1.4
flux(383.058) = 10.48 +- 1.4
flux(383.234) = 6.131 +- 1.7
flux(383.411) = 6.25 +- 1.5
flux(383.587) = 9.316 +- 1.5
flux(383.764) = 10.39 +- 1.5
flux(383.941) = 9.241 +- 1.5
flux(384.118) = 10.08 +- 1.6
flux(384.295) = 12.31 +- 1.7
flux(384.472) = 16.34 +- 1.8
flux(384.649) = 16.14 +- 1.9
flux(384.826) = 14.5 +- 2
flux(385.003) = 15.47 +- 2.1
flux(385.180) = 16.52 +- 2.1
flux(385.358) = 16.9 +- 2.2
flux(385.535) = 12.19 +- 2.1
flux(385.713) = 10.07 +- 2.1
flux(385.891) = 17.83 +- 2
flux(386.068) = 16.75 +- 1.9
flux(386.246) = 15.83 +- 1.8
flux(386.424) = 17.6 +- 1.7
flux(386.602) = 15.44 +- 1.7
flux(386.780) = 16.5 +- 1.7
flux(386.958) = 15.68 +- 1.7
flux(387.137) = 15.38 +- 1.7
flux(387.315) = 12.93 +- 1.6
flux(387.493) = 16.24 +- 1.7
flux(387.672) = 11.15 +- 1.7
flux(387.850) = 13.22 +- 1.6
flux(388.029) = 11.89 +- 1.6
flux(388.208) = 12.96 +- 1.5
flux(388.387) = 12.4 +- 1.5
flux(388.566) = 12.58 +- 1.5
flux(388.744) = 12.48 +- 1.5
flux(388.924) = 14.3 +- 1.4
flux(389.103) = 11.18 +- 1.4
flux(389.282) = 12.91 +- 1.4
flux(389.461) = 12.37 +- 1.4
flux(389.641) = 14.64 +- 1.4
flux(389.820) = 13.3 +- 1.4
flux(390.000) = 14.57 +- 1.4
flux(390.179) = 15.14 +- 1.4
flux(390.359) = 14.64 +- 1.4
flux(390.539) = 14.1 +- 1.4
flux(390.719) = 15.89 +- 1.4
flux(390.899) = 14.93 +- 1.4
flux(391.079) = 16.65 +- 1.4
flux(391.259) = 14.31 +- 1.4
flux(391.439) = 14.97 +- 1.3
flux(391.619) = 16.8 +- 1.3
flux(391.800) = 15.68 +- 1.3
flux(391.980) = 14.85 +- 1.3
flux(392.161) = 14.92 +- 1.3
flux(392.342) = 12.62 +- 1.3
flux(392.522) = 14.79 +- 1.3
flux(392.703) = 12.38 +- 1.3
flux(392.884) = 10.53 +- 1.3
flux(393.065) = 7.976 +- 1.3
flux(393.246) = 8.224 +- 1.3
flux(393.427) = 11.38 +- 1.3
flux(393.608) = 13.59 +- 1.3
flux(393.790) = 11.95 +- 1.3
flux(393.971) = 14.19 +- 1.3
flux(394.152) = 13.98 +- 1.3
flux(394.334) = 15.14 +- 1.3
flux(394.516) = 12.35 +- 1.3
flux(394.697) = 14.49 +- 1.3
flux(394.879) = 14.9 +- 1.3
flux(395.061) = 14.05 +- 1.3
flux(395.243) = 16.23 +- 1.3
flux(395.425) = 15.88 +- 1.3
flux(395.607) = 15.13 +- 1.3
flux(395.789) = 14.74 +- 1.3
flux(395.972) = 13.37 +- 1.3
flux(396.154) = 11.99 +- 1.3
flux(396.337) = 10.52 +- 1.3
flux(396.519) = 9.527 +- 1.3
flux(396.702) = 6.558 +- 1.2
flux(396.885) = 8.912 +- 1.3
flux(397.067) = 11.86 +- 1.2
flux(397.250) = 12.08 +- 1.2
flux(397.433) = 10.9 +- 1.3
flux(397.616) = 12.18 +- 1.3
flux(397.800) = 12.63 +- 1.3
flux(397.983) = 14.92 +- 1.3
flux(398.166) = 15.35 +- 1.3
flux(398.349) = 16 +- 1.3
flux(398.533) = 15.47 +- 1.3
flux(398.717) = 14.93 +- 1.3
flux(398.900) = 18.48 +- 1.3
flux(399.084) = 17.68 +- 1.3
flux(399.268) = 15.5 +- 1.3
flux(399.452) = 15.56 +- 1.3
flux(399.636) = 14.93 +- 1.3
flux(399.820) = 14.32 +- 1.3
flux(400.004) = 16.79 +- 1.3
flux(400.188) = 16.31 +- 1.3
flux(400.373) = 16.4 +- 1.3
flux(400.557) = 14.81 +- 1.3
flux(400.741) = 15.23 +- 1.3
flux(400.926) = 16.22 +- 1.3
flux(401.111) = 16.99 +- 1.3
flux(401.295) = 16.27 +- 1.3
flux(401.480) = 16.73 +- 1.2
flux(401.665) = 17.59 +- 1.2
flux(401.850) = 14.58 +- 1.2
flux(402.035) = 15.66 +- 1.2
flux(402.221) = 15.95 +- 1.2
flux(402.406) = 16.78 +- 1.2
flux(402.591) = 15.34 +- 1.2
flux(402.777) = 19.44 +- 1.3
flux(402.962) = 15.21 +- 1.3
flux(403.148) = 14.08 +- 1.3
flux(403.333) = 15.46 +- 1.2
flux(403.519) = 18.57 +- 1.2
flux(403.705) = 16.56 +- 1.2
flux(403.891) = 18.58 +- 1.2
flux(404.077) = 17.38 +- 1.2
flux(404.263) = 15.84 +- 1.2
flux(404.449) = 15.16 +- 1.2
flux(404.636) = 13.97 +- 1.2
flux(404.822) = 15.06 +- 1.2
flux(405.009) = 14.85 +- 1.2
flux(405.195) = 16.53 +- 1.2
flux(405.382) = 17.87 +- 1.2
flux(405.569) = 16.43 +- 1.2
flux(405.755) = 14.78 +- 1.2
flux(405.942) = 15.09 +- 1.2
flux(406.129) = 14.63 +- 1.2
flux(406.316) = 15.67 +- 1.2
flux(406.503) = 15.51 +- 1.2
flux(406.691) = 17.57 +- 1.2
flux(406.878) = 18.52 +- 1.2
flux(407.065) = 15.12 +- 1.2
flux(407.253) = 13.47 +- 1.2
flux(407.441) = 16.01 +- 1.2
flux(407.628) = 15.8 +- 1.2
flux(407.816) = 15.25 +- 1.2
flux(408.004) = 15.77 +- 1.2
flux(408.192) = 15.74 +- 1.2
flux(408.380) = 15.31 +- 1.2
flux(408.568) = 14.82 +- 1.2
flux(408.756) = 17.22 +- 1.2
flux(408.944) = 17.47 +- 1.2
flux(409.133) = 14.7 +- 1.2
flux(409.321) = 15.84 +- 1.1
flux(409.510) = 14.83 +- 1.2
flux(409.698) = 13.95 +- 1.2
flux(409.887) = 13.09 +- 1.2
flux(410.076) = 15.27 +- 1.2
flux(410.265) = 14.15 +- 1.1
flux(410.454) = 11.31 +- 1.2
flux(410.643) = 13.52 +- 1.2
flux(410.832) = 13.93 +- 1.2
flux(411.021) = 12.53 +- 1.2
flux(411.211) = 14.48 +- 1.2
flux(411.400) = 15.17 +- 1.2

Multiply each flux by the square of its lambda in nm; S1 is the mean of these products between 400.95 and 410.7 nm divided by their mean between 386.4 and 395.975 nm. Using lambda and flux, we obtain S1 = 1.2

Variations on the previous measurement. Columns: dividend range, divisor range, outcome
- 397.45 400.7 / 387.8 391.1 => 1.18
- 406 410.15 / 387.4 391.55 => 1.23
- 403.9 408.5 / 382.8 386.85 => 1.32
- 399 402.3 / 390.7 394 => 1.24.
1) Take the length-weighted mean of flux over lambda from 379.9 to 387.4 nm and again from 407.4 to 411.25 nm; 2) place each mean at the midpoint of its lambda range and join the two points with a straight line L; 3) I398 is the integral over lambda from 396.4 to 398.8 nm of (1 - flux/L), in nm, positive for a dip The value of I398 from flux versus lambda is 0.30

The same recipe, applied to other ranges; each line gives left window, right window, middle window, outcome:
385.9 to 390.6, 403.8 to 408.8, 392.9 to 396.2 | 0.33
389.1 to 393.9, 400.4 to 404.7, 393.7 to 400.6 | 0.44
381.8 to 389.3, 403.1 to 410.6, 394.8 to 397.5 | 0.37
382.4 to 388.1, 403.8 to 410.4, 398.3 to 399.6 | -0.12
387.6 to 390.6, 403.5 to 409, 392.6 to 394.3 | 0.27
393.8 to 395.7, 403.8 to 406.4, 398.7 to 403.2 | -0.23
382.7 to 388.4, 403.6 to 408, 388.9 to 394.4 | 0.21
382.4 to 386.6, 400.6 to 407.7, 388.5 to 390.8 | 0.05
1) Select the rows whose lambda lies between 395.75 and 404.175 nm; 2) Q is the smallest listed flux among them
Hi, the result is 6.558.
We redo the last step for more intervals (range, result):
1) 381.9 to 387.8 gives 6.131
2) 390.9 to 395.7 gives 7.976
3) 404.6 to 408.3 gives 13.47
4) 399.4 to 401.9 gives 14.32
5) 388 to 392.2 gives 11.18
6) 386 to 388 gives 11.15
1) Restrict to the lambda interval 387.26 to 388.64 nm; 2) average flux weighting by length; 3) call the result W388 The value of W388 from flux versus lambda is 12.9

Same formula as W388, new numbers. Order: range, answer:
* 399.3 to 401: 15.6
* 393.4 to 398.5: 13.1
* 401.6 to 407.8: 16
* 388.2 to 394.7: 13.5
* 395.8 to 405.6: 15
